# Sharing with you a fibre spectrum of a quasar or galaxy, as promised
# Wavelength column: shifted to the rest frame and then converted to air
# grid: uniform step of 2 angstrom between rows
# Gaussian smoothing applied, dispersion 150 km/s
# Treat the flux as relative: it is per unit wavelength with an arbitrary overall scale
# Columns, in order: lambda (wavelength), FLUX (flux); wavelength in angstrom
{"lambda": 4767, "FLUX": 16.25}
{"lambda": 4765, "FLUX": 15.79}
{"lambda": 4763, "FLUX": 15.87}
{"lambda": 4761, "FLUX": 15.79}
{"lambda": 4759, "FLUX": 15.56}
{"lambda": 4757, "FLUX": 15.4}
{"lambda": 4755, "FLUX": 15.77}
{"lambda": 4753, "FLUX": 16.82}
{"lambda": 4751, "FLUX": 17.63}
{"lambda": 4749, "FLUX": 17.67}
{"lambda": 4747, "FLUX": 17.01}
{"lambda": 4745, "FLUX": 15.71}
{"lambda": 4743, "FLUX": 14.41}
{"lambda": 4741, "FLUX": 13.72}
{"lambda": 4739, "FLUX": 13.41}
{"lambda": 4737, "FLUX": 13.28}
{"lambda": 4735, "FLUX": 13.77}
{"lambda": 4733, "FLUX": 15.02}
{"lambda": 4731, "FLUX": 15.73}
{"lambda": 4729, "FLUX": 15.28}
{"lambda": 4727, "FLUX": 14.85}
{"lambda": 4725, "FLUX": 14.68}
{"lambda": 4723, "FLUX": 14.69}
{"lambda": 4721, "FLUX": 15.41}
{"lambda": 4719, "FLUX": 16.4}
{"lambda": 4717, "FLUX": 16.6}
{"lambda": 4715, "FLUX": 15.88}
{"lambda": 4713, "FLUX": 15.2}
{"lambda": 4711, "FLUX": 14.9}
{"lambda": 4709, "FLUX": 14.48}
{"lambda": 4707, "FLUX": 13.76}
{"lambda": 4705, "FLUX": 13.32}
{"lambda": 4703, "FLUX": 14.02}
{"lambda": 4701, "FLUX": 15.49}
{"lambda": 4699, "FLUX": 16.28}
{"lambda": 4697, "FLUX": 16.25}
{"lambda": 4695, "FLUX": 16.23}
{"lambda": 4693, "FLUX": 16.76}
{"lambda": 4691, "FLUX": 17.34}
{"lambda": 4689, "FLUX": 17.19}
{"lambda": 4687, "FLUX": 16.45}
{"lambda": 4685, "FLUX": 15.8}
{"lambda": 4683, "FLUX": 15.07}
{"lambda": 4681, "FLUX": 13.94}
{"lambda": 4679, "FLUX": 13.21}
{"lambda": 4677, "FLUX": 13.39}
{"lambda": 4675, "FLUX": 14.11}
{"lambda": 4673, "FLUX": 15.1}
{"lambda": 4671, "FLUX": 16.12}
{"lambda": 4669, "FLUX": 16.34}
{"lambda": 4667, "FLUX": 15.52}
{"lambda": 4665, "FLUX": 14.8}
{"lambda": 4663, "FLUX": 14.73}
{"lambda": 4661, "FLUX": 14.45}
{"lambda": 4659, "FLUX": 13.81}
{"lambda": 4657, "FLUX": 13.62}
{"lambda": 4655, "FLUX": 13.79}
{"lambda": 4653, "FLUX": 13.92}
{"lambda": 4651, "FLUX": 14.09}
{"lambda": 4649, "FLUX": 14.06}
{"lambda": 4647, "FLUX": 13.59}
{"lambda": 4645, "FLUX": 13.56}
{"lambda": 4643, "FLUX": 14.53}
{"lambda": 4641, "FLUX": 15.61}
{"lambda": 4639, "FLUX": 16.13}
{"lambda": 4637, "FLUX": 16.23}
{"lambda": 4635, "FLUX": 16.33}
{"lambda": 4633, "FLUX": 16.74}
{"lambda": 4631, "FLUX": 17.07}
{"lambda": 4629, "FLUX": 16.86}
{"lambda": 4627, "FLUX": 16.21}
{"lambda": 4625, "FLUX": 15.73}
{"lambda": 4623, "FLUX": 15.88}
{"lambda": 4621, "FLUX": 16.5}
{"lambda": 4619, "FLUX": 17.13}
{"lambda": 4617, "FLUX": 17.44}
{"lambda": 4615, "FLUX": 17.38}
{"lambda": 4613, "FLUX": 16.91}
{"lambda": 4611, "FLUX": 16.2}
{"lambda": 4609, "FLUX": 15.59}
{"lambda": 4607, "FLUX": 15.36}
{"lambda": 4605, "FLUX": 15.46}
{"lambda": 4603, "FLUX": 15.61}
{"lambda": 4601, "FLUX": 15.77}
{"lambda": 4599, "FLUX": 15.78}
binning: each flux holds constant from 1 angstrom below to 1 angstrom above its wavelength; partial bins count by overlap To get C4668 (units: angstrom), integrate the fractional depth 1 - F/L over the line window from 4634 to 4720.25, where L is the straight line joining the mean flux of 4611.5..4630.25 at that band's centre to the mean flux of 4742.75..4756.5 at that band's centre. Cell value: 7.87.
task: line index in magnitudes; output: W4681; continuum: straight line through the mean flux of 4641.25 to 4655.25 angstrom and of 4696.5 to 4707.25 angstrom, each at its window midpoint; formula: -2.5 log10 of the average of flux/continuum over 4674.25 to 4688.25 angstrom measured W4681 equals -0.01 mag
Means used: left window 14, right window 14.9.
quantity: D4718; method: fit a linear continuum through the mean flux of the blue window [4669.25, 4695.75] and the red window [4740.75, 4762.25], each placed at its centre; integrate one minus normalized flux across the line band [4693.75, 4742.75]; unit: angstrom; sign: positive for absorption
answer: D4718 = 2.5 angstrom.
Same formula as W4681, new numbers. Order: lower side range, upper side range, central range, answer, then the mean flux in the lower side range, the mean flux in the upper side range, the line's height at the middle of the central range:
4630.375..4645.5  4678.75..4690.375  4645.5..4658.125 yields 0.14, 15.8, 15.5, 15.7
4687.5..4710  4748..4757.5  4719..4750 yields 0.09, 15.6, 16.7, 16.3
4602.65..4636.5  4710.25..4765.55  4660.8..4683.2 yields 0.09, 16.4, 15.4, 16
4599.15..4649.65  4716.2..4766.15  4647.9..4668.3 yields 0.11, 15.9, 15.4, 15.8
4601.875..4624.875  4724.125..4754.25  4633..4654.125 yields 0.08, 16.3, 15.3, 16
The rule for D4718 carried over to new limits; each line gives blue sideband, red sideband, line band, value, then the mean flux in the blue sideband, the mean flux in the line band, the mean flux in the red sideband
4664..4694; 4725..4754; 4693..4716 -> 0.3 angstrom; 15.4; 15.1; 15.3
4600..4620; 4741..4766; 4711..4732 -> 0.8 angstrom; 16.3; 15.4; 16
